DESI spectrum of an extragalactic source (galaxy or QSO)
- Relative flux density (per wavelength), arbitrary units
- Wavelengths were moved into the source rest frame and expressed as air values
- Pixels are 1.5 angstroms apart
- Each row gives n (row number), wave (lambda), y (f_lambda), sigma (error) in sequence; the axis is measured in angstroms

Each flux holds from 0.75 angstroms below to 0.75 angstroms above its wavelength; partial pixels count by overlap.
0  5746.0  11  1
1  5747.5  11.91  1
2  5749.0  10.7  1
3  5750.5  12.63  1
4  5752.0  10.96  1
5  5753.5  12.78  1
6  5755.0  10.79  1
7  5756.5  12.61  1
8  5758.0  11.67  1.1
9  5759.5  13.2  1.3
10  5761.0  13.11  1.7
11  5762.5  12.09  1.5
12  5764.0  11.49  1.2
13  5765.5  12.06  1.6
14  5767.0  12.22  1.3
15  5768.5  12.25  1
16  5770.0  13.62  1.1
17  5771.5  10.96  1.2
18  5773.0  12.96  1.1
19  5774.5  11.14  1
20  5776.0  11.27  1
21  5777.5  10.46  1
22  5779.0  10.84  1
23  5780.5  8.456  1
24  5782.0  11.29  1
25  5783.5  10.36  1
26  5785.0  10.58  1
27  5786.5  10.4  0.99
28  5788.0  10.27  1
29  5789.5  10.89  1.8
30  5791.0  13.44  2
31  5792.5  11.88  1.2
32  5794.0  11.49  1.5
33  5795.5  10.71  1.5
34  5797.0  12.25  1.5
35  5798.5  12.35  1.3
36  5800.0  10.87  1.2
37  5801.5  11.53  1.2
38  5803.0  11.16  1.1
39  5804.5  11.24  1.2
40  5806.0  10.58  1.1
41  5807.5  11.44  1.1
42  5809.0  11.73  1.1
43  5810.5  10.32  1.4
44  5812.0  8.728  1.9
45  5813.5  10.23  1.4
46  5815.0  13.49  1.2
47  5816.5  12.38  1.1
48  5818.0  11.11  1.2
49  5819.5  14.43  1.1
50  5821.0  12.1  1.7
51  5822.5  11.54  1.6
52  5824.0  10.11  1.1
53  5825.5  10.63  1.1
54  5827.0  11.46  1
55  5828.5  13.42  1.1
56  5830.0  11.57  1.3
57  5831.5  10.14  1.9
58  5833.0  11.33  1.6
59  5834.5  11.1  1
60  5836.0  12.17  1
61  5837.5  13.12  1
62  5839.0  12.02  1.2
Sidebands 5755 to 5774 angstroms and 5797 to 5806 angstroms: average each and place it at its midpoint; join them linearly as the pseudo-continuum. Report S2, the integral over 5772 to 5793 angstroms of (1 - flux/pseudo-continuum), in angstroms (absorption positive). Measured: 1.5 angstroms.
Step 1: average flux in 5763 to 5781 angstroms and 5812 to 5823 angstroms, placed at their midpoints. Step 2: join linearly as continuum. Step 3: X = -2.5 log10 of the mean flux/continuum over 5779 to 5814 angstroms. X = 0.08 mag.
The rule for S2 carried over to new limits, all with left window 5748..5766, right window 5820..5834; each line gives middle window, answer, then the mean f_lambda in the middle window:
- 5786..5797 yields 0.31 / 11.4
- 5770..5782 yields 0.79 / 11.1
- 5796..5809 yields 0.21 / 11.4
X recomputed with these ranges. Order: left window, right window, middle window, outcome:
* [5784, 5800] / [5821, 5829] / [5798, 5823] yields -0.01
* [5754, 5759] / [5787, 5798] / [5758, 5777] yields -0.04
